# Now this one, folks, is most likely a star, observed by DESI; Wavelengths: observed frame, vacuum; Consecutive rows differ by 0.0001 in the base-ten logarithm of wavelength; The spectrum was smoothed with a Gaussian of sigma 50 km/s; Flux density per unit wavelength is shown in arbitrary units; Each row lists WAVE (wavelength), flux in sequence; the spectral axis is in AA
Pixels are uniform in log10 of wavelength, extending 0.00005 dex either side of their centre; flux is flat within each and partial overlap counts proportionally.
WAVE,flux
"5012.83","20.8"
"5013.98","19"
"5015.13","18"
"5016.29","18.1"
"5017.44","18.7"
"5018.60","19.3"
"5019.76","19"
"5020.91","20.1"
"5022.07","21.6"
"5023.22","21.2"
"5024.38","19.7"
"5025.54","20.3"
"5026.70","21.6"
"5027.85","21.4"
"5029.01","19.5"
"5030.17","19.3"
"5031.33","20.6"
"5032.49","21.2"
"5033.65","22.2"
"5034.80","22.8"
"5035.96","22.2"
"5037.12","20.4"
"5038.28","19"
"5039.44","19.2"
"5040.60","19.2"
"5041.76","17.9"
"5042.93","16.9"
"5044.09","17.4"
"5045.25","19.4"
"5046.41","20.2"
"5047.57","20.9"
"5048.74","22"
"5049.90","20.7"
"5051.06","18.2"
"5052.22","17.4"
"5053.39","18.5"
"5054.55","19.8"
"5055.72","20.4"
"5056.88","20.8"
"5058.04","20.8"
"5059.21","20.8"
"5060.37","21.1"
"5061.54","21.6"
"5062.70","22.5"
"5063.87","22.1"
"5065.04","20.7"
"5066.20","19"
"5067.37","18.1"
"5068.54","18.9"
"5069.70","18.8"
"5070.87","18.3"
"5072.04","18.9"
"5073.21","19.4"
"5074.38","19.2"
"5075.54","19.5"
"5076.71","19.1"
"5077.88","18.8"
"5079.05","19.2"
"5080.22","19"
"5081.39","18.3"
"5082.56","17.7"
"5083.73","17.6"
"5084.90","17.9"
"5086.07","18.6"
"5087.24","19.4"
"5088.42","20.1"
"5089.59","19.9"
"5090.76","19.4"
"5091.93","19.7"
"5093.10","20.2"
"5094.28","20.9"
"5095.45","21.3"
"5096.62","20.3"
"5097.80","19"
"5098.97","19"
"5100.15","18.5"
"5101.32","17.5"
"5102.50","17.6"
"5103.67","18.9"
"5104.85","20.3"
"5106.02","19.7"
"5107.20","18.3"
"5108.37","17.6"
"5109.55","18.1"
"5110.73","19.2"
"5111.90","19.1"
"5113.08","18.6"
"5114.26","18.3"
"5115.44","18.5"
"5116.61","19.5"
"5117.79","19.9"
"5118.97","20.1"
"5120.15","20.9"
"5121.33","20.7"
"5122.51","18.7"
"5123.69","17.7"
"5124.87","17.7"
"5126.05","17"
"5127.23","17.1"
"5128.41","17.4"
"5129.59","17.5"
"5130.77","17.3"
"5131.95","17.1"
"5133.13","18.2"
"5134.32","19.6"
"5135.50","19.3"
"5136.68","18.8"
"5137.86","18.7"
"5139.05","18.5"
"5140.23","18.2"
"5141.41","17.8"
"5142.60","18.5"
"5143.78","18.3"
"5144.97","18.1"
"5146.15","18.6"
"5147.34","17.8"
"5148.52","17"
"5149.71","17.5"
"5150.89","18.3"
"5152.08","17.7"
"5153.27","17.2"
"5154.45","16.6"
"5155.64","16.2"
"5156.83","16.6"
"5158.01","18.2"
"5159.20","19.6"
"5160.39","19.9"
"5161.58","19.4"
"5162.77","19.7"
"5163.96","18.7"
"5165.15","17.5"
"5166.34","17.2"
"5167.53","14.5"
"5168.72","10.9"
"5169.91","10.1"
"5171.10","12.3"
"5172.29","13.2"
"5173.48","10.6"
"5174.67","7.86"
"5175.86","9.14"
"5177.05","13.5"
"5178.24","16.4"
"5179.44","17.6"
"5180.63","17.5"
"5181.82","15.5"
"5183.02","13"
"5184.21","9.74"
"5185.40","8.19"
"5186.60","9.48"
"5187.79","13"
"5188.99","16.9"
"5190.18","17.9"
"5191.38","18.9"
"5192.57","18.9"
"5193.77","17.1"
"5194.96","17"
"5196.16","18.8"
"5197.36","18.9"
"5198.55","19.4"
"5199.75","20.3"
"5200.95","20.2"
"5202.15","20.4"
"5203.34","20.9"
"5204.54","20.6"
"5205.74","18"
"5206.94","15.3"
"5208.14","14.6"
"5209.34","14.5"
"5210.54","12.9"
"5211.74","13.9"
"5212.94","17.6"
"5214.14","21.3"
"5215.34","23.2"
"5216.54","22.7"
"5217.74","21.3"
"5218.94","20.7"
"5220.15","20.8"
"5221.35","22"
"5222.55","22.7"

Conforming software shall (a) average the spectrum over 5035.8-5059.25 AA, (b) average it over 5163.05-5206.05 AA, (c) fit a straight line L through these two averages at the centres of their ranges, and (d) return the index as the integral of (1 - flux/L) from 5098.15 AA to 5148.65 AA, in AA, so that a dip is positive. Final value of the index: -3.4 AA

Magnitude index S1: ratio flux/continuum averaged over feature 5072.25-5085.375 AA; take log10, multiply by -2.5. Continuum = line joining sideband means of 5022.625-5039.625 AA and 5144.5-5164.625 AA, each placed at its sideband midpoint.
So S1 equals 0.06 mag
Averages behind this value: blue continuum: 20.7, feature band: 18.7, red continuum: 18.1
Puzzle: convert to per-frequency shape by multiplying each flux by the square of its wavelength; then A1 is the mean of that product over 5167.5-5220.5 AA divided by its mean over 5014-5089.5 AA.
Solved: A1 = 0.87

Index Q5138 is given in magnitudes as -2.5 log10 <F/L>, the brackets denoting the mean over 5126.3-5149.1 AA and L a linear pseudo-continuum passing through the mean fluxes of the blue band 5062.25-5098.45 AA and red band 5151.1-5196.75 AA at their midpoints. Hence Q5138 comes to -0.07 mag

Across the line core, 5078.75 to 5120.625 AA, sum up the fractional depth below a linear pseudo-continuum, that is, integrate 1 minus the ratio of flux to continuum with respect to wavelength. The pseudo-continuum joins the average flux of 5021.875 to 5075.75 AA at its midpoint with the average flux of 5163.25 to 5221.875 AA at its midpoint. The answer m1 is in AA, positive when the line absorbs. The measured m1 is -0.9 AA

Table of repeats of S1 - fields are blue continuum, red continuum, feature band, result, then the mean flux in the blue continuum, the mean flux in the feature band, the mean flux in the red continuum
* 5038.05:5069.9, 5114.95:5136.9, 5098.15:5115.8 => 0.016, 19.7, 18.6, 18.6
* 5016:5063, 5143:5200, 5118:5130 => -0.065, 20.1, 18.5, 16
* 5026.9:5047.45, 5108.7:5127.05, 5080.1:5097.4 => -0.005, 20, 19.4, 18.9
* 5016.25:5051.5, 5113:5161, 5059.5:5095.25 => -0.011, 20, 19.5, 18.3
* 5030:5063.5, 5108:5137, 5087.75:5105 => -0.021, 20.1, 19.5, 18.6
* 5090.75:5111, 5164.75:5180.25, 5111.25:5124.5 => -0.088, 19.2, 19.2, 13.1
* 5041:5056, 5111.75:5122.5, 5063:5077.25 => -0.007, 19.2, 19.4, 19.5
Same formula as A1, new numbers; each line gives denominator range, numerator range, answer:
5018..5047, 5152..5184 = 0.81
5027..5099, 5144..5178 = 0.84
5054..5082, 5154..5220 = 0.87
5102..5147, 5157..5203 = 0.87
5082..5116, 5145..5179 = 0.85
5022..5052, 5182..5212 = 0.87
